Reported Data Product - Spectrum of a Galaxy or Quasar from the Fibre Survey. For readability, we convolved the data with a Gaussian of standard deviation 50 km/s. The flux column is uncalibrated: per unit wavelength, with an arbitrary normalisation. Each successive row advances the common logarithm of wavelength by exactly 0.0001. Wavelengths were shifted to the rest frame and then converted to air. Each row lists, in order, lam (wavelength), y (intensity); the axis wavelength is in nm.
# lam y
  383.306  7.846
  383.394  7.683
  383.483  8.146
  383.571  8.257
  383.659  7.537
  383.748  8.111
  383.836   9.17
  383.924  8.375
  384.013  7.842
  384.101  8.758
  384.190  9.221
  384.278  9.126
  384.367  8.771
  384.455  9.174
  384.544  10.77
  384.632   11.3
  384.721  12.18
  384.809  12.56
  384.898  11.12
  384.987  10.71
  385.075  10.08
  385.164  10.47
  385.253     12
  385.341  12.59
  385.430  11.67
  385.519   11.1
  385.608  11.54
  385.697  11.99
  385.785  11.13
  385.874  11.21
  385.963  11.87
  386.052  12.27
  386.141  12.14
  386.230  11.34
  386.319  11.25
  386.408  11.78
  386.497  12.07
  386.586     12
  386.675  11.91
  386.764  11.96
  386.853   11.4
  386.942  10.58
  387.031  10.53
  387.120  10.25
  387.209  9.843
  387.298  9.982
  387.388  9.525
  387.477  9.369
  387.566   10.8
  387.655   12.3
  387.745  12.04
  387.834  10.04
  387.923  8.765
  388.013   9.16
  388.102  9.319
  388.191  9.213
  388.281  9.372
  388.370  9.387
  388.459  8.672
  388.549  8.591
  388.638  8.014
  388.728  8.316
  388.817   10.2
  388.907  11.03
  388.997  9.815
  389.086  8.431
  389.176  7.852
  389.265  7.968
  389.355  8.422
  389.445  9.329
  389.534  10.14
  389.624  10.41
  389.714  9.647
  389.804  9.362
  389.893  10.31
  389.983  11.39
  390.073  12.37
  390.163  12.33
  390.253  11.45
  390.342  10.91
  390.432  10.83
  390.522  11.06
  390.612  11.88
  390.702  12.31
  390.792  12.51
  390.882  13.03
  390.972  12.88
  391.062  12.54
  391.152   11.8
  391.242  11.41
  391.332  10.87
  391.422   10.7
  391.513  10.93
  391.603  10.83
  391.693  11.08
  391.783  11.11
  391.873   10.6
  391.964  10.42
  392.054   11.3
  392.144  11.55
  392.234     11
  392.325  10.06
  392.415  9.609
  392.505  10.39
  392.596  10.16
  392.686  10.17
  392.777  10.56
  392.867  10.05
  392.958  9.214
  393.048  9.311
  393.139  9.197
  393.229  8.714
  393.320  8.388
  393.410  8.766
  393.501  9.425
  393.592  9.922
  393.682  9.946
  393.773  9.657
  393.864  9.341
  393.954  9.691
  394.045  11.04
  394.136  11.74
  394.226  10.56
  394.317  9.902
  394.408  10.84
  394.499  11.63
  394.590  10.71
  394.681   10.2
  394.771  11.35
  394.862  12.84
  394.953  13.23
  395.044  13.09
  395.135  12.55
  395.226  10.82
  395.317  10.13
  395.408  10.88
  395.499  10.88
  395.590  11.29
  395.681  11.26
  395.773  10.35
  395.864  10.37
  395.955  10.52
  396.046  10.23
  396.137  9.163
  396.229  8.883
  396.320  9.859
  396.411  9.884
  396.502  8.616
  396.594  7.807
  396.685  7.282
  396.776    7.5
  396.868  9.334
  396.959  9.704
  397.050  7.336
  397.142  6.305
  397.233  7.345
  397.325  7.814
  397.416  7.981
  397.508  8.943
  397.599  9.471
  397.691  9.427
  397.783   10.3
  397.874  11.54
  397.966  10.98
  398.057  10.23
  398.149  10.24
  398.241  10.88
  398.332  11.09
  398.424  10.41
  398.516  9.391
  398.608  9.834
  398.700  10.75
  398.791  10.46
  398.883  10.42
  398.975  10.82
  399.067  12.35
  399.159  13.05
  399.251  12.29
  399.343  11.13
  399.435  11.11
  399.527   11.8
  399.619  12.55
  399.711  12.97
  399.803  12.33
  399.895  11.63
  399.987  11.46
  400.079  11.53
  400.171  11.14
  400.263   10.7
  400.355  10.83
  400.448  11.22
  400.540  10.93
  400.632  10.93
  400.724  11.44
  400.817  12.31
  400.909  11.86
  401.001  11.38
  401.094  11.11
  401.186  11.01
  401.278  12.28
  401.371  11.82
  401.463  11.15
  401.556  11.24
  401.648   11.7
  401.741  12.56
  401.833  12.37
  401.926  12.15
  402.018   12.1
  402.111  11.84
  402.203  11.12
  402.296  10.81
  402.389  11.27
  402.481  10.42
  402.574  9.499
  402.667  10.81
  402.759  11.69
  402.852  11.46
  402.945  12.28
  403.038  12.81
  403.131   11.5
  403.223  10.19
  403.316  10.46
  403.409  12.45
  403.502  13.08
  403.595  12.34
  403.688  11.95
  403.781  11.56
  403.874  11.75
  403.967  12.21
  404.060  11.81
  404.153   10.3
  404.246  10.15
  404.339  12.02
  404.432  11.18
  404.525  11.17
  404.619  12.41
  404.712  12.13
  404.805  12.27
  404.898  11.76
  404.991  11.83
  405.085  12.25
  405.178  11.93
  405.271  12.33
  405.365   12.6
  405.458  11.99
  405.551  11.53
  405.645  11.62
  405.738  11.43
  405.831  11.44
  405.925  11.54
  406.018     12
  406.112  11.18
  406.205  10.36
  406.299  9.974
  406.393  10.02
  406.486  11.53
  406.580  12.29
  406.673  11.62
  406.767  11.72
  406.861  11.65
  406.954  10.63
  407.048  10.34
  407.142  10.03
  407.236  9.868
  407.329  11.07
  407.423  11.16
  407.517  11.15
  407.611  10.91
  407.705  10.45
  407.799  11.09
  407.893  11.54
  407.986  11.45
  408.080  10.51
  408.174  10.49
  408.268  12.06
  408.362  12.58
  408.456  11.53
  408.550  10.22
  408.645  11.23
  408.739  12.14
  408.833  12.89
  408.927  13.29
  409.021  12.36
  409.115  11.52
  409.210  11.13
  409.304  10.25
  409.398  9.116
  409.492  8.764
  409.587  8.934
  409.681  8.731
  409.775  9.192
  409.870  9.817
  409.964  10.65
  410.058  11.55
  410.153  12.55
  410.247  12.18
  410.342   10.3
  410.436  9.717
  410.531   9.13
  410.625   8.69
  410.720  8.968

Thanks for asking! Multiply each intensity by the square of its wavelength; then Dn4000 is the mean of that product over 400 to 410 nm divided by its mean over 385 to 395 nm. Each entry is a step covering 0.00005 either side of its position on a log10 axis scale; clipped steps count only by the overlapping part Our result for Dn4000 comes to 1.2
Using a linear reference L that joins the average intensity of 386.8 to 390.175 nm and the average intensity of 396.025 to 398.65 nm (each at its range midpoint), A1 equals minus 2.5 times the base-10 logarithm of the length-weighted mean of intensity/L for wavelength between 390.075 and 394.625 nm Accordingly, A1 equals -0.12 mag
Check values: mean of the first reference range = 9.84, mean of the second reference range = 9.22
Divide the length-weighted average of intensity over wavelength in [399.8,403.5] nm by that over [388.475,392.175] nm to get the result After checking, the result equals 1.08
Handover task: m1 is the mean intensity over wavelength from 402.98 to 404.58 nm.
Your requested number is 11.6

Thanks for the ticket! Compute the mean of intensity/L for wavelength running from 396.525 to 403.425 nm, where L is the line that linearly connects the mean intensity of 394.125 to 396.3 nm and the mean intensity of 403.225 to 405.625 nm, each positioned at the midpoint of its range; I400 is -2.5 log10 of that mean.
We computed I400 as 0.06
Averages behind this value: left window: 11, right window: 11.8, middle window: 10.8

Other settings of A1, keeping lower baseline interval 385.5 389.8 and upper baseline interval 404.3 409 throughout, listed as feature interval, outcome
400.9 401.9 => -0.05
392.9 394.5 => 0.09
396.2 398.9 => 0.17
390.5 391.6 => -0.13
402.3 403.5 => -0.01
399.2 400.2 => -0.08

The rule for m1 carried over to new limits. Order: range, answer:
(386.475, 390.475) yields 10.1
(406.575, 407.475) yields 11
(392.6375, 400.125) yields 10.3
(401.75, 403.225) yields 11.5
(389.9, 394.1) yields 10.7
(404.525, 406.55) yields 11.6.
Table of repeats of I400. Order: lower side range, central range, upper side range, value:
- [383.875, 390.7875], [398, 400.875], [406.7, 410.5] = -0.051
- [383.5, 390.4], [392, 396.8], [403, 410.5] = 0.043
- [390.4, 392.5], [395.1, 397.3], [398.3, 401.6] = 0.194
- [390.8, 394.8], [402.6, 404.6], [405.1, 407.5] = -0.041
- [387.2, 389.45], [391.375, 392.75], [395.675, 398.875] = -0.130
